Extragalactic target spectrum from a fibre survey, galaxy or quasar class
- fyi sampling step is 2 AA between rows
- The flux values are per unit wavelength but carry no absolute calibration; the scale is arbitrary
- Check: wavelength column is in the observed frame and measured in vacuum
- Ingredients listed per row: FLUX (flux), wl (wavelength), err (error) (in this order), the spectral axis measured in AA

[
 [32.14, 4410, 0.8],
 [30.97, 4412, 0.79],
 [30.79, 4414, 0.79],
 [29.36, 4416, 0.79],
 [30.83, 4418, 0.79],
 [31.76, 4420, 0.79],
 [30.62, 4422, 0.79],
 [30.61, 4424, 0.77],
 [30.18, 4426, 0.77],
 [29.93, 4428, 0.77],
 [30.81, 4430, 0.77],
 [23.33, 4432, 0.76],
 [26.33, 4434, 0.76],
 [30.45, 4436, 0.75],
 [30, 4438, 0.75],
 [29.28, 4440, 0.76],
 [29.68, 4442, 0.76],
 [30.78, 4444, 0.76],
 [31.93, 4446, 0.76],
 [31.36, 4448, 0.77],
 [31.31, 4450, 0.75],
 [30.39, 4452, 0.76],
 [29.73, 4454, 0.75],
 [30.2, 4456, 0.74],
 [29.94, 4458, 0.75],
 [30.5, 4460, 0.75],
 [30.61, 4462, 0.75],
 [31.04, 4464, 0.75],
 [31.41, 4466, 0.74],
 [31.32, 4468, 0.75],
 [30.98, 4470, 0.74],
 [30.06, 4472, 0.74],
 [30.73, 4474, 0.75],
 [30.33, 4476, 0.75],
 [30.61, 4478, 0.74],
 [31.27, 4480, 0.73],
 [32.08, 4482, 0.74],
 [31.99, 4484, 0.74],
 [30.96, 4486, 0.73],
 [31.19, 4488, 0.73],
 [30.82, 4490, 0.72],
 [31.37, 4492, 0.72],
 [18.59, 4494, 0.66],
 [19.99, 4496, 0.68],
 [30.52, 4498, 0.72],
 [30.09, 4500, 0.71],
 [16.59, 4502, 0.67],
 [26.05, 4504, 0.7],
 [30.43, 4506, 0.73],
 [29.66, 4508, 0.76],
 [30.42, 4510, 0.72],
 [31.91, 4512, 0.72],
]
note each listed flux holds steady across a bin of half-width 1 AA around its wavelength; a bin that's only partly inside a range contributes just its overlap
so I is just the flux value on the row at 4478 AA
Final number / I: 30.61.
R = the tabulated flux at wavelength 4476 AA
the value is 30.33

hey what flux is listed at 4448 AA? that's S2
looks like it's 31.36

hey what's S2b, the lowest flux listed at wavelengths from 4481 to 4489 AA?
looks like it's 30.96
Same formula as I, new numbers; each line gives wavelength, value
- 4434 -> 26.33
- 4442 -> 29.68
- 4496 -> 19.99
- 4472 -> 30.06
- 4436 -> 30.45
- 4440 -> 29.28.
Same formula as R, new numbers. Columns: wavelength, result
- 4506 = 30.43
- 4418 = 30.83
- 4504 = 26.05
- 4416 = 29.36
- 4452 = 30.39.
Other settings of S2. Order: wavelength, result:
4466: 31.41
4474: 30.73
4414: 30.79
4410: 32.14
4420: 31.76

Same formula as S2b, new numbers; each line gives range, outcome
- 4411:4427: 29.36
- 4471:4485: 30.06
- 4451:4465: 29.73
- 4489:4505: 16.59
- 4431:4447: 23.33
